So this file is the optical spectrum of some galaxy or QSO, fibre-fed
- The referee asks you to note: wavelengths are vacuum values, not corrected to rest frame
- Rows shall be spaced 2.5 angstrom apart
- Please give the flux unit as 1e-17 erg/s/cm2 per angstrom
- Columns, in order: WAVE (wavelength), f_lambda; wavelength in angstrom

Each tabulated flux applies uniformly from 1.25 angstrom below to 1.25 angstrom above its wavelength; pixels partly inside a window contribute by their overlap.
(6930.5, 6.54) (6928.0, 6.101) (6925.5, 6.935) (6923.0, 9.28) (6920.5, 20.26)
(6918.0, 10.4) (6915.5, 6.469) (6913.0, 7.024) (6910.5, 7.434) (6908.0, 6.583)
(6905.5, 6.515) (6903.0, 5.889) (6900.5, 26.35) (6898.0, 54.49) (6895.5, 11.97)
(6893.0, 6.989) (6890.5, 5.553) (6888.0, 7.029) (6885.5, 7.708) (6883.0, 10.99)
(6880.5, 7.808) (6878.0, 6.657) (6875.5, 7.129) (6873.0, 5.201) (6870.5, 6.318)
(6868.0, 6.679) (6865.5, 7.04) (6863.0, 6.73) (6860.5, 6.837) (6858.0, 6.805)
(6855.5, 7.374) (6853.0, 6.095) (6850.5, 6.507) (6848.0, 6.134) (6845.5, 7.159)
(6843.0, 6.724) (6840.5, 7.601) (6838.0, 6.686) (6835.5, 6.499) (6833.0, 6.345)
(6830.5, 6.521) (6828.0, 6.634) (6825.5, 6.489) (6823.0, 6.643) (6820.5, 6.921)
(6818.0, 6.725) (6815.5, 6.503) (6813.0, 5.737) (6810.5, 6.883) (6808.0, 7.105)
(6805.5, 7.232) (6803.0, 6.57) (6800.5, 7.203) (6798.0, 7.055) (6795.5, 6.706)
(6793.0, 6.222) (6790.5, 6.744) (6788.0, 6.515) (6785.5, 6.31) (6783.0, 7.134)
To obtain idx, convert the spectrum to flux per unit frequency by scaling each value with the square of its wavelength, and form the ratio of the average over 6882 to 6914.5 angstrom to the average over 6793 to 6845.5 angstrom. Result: 1.92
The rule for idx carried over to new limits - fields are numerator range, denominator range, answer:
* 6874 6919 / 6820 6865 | 1.70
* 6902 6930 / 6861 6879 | 1.30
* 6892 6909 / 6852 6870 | 2.57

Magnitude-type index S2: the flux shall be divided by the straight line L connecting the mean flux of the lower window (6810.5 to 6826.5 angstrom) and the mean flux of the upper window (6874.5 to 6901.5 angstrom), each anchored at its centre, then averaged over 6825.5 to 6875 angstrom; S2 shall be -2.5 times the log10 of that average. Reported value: 0.40 mag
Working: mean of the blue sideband 6.53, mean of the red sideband 13.8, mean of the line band 6.63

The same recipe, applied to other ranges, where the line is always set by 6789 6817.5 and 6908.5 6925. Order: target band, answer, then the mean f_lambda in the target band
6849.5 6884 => 0.210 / 6.99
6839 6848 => 0.120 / 7.01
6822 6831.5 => 0.124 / 6.57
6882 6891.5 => 0.155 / 7.8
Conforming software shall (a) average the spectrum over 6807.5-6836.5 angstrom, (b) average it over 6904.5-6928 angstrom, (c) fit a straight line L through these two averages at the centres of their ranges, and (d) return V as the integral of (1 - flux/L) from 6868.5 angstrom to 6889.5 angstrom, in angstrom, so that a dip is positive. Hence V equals 1.7 angstrom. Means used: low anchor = 6.57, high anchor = 8.86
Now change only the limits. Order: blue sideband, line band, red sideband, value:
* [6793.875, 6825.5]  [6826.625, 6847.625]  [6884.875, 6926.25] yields 4.0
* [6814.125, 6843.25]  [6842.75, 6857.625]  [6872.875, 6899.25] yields 3.5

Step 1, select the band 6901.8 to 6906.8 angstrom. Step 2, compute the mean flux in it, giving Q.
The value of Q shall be 6.21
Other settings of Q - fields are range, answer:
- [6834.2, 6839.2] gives 6.59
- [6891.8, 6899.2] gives 24.4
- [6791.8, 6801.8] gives 6.8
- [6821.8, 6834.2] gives 6.53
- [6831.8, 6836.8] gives 6.43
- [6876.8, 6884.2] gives 8.48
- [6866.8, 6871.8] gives 6.48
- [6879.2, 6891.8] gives 7.81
